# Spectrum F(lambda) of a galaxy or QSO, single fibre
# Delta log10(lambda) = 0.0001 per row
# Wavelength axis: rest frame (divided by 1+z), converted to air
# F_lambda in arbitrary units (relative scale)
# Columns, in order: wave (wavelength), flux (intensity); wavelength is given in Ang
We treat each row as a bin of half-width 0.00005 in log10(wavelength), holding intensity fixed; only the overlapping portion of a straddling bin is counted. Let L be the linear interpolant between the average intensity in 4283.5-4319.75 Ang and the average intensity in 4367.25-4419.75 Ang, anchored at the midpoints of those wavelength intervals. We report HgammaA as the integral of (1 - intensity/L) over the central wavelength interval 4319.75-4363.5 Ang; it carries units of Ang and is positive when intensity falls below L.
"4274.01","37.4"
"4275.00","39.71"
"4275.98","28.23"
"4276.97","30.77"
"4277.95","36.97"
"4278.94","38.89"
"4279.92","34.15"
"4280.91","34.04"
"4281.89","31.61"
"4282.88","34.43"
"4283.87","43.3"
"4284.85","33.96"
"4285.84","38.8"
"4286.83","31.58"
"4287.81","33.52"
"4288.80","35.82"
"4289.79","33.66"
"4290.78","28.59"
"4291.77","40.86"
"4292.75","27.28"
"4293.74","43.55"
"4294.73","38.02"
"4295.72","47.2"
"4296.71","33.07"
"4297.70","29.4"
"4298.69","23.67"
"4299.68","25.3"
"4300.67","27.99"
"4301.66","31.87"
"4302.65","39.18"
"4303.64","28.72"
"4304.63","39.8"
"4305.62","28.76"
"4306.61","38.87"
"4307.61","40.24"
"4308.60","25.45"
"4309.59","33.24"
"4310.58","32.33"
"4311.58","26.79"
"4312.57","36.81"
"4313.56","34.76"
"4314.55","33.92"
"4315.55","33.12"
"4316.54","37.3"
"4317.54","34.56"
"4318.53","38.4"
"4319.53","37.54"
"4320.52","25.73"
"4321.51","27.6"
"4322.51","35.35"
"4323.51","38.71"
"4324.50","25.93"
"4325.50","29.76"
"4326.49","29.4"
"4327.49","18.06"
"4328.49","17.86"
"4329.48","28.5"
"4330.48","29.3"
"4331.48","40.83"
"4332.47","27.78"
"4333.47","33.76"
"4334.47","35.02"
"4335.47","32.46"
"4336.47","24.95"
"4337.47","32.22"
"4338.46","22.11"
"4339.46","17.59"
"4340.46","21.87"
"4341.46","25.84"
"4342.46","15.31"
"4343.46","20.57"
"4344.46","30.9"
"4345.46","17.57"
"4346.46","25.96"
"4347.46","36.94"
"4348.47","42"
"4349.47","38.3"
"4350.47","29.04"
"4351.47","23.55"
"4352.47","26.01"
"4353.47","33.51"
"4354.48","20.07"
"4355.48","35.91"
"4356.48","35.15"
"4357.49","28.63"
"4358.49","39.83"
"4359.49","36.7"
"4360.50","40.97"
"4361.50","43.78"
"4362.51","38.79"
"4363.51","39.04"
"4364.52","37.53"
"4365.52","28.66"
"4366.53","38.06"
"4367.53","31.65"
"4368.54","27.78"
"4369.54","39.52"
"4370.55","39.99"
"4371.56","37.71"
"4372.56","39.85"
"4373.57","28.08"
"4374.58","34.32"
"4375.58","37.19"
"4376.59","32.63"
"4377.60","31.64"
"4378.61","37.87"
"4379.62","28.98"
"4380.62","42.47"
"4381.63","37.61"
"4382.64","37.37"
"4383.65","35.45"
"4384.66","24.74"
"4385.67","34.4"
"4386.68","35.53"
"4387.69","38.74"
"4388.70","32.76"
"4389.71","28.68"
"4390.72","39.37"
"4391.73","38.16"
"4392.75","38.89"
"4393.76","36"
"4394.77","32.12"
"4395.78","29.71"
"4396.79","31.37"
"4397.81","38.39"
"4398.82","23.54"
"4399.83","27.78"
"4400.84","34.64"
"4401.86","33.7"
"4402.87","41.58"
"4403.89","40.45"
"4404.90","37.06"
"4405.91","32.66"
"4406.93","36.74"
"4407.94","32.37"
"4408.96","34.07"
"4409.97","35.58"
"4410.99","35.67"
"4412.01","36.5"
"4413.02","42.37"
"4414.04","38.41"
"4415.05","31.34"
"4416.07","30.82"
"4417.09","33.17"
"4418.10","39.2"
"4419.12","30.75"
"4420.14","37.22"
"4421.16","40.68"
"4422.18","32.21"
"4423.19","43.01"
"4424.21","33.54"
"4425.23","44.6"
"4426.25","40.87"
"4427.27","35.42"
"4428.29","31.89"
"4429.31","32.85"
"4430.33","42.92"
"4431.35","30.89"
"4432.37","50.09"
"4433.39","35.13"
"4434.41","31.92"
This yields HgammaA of 5.7 Ang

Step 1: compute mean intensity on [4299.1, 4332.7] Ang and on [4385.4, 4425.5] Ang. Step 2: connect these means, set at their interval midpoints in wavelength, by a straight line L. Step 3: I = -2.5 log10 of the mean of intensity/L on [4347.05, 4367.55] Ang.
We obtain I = -0.04 mag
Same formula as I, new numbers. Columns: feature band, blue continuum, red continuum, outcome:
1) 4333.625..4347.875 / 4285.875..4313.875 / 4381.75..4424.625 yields 0.302 mag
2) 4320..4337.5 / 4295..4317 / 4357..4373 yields 0.169 mag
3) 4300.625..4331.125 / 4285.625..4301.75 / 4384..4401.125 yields 0.051 mag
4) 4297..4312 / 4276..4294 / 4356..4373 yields 0.123 mag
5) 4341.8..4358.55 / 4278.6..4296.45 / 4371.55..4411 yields 0.207 mag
